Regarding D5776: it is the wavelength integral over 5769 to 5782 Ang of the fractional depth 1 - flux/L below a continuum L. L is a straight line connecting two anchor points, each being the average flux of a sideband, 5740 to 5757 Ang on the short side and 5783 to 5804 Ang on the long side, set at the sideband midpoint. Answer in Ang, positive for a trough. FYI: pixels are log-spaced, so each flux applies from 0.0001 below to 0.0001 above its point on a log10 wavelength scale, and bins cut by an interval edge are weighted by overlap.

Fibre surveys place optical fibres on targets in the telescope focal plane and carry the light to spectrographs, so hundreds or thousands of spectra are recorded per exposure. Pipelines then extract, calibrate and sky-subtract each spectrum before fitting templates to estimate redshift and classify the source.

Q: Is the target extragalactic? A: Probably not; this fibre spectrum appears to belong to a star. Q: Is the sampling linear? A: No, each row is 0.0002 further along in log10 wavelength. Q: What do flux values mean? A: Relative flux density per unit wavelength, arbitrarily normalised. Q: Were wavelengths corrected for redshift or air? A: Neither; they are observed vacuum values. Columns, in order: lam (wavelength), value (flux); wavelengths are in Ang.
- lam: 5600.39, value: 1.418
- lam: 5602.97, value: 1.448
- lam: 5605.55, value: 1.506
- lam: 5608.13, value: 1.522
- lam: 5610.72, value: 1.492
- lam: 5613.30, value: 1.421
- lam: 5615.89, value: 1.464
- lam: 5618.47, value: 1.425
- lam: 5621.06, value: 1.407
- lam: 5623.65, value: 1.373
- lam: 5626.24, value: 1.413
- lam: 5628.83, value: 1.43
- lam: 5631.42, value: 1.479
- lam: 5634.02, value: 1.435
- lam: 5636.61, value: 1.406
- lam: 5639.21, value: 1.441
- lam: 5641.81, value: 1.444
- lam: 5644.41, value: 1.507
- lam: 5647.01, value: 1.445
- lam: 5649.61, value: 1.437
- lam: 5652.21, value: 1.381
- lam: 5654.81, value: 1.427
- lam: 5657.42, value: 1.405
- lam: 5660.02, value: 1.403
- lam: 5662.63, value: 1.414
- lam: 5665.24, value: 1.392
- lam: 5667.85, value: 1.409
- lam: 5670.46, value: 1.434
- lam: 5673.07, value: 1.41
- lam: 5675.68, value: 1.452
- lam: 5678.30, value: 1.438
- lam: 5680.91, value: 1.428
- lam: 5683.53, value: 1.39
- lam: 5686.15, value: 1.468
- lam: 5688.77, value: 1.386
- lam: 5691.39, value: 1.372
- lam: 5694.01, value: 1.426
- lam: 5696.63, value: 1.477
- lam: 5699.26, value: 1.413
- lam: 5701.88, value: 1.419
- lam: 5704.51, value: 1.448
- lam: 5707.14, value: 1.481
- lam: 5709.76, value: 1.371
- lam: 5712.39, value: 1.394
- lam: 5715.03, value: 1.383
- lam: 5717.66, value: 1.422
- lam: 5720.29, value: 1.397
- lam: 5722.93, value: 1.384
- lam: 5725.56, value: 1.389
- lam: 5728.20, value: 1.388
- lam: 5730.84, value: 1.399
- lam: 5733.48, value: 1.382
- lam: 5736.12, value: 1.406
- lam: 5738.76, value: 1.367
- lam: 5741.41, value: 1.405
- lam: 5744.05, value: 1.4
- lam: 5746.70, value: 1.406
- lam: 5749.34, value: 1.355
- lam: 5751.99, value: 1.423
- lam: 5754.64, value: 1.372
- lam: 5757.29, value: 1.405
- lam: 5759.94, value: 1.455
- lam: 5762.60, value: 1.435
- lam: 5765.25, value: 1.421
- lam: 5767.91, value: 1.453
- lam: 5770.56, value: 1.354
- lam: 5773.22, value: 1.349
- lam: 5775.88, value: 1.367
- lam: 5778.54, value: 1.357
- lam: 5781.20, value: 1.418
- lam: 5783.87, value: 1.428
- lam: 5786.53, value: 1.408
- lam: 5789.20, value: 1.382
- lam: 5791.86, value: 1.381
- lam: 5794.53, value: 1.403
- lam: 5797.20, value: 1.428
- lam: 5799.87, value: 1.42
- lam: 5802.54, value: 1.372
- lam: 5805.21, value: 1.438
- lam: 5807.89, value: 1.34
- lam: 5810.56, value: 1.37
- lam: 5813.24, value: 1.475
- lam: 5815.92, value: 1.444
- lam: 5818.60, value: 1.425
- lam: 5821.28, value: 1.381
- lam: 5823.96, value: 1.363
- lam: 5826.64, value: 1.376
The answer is 0.3 Ang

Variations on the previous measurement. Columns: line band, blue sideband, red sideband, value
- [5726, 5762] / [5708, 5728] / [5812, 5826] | 0.0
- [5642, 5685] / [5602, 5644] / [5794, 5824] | 0.4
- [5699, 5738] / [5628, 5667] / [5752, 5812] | 0.2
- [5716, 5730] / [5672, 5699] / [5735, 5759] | 0.1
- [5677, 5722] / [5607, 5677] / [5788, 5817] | 0.1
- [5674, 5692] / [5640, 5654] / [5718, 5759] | 0.0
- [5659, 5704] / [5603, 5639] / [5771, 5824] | 0.3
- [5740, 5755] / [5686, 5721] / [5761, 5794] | 0.1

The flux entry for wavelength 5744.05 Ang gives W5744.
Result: 1.4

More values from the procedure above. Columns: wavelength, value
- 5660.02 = 1.403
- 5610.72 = 1.492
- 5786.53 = 1.408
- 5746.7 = 1.406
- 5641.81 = 1.444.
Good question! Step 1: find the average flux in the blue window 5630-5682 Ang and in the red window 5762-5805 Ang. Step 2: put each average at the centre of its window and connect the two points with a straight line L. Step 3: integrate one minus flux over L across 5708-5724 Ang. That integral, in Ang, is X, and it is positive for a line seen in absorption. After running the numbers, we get 0.2 Ang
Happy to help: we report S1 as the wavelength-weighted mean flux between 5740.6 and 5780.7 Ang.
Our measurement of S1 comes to 1.4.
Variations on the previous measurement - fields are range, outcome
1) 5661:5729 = 1.41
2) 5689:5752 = 1.4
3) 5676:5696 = 1.42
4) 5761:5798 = 1.4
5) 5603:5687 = 1.43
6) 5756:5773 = 1.42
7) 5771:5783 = 1.37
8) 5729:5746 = 1.39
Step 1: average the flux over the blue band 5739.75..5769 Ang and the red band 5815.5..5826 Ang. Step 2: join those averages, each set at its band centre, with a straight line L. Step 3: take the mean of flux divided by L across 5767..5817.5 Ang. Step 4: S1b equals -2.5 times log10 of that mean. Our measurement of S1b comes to 0.00 mag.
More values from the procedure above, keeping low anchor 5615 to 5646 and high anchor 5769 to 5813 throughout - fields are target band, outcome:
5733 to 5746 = 0.01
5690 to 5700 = 0.00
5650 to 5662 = 0.02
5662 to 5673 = 0.01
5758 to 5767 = -0.03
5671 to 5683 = -0.01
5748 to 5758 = 0.01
